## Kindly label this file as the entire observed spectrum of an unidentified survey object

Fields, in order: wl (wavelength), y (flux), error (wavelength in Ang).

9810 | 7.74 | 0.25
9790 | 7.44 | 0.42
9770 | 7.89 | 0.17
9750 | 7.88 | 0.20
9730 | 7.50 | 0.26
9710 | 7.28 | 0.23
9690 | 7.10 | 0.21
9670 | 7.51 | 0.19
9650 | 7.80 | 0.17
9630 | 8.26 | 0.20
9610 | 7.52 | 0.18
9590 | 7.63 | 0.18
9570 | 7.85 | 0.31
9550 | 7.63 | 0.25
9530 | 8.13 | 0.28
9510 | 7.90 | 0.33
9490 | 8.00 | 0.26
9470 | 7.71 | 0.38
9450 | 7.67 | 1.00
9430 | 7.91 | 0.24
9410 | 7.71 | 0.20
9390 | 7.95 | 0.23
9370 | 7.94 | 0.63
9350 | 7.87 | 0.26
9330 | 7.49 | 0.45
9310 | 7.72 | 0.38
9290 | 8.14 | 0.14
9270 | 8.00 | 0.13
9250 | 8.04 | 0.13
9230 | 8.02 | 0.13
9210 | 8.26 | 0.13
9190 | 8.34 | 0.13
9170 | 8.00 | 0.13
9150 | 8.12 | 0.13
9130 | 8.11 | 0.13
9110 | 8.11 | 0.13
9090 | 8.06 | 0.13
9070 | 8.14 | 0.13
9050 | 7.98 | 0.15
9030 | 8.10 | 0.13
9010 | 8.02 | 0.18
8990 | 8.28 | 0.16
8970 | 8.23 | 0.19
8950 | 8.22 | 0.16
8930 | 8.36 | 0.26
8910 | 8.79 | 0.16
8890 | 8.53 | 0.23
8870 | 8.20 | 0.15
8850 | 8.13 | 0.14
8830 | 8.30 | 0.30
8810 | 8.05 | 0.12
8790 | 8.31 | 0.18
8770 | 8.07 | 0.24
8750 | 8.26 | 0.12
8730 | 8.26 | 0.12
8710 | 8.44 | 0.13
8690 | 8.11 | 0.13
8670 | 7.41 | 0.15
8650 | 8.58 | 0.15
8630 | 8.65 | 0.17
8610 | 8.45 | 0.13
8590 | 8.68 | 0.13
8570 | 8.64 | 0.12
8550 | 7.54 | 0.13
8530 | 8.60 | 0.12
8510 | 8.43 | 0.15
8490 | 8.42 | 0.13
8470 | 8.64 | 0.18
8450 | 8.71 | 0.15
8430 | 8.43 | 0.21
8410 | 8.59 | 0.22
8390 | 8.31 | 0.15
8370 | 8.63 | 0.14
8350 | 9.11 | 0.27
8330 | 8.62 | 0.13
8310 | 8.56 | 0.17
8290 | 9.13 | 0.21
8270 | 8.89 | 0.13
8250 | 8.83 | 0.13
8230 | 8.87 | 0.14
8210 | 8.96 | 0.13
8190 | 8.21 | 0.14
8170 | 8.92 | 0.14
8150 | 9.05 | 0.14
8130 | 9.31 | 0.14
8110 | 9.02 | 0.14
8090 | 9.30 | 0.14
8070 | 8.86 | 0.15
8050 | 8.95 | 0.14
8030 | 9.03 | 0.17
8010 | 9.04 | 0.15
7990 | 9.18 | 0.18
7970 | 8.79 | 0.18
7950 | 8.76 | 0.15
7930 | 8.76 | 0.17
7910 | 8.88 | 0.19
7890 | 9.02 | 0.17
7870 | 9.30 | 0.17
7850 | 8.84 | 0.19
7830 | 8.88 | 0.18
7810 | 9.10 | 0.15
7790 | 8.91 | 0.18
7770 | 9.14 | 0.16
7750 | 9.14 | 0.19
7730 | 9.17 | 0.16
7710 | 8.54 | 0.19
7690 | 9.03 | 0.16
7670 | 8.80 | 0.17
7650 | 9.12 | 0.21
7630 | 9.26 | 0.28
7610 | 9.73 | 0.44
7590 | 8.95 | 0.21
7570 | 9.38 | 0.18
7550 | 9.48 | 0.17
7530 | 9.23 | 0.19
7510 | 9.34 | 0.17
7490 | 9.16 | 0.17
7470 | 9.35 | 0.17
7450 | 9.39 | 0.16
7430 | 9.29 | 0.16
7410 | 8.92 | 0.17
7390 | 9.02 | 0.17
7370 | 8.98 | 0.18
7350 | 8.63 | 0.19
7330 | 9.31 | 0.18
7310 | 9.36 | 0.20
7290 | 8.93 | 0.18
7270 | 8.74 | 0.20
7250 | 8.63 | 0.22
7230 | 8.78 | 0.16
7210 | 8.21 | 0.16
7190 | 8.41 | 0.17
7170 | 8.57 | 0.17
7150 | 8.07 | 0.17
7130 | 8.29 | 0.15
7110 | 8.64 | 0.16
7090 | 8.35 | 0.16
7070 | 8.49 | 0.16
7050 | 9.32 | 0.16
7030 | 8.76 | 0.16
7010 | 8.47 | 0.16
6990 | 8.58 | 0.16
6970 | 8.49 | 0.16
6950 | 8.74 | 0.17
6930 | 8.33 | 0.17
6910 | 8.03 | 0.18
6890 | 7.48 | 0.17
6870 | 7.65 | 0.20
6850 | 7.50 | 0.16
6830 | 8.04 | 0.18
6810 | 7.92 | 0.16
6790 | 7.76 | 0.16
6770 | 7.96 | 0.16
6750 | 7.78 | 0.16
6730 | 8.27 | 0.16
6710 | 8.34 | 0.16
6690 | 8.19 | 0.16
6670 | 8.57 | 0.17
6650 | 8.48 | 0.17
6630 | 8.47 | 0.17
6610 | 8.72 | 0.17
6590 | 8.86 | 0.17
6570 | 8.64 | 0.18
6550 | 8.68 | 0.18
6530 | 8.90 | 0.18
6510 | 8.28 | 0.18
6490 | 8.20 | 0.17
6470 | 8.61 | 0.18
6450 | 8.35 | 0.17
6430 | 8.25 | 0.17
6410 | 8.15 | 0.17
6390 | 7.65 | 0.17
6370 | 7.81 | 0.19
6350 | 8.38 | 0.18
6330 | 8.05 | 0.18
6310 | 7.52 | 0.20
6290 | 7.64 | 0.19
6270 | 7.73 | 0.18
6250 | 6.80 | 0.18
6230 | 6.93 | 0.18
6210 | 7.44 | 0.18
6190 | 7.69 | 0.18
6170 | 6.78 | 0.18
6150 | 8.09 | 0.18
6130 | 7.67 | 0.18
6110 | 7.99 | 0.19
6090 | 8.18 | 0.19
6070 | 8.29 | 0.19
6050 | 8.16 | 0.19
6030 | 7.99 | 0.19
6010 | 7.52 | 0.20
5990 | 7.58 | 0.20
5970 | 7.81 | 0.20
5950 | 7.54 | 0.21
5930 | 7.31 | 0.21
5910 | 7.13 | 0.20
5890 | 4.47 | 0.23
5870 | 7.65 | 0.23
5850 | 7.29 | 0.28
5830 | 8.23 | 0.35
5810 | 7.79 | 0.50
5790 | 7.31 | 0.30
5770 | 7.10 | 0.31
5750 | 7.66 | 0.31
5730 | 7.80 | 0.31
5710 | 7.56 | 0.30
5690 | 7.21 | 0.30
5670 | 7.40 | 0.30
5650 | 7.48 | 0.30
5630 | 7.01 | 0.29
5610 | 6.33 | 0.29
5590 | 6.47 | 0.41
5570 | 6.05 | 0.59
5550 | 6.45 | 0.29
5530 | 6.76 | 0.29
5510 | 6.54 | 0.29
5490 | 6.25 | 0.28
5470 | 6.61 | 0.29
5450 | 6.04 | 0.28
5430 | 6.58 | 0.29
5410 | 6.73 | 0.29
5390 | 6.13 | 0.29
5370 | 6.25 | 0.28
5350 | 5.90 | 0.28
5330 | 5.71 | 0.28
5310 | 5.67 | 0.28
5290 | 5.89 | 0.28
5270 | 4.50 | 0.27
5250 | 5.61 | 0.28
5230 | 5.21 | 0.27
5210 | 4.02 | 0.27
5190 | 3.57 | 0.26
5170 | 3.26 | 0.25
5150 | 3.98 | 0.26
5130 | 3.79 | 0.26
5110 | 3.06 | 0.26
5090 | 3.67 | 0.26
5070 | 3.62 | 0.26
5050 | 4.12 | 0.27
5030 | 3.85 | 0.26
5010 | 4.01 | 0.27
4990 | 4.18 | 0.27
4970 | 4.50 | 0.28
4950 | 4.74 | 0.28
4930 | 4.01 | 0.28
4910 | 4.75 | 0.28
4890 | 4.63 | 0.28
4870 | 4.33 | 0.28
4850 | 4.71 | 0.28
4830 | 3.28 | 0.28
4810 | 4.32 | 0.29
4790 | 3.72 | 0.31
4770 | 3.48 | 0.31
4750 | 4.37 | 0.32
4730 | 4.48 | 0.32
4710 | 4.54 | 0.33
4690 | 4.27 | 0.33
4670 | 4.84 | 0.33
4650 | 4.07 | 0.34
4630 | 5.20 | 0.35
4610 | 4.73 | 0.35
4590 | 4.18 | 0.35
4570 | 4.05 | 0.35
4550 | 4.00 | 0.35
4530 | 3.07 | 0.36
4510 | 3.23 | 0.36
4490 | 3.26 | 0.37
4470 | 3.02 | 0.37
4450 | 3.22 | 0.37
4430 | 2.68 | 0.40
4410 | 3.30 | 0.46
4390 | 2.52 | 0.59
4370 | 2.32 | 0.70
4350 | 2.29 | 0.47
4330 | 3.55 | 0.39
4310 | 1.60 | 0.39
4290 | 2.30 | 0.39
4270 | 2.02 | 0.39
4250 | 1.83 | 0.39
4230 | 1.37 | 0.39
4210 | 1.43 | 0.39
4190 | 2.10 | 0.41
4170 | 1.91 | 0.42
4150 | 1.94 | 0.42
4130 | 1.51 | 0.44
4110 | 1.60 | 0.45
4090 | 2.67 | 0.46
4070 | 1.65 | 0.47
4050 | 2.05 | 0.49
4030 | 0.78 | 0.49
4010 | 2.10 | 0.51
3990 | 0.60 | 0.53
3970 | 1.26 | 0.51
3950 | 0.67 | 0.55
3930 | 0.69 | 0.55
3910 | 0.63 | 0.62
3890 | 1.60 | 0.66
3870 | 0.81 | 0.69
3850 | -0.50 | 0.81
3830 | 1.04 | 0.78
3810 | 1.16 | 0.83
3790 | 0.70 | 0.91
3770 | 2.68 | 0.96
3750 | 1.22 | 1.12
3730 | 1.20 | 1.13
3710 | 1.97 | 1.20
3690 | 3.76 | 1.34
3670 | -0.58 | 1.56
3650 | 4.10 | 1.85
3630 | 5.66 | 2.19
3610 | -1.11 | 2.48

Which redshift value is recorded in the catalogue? 0.000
